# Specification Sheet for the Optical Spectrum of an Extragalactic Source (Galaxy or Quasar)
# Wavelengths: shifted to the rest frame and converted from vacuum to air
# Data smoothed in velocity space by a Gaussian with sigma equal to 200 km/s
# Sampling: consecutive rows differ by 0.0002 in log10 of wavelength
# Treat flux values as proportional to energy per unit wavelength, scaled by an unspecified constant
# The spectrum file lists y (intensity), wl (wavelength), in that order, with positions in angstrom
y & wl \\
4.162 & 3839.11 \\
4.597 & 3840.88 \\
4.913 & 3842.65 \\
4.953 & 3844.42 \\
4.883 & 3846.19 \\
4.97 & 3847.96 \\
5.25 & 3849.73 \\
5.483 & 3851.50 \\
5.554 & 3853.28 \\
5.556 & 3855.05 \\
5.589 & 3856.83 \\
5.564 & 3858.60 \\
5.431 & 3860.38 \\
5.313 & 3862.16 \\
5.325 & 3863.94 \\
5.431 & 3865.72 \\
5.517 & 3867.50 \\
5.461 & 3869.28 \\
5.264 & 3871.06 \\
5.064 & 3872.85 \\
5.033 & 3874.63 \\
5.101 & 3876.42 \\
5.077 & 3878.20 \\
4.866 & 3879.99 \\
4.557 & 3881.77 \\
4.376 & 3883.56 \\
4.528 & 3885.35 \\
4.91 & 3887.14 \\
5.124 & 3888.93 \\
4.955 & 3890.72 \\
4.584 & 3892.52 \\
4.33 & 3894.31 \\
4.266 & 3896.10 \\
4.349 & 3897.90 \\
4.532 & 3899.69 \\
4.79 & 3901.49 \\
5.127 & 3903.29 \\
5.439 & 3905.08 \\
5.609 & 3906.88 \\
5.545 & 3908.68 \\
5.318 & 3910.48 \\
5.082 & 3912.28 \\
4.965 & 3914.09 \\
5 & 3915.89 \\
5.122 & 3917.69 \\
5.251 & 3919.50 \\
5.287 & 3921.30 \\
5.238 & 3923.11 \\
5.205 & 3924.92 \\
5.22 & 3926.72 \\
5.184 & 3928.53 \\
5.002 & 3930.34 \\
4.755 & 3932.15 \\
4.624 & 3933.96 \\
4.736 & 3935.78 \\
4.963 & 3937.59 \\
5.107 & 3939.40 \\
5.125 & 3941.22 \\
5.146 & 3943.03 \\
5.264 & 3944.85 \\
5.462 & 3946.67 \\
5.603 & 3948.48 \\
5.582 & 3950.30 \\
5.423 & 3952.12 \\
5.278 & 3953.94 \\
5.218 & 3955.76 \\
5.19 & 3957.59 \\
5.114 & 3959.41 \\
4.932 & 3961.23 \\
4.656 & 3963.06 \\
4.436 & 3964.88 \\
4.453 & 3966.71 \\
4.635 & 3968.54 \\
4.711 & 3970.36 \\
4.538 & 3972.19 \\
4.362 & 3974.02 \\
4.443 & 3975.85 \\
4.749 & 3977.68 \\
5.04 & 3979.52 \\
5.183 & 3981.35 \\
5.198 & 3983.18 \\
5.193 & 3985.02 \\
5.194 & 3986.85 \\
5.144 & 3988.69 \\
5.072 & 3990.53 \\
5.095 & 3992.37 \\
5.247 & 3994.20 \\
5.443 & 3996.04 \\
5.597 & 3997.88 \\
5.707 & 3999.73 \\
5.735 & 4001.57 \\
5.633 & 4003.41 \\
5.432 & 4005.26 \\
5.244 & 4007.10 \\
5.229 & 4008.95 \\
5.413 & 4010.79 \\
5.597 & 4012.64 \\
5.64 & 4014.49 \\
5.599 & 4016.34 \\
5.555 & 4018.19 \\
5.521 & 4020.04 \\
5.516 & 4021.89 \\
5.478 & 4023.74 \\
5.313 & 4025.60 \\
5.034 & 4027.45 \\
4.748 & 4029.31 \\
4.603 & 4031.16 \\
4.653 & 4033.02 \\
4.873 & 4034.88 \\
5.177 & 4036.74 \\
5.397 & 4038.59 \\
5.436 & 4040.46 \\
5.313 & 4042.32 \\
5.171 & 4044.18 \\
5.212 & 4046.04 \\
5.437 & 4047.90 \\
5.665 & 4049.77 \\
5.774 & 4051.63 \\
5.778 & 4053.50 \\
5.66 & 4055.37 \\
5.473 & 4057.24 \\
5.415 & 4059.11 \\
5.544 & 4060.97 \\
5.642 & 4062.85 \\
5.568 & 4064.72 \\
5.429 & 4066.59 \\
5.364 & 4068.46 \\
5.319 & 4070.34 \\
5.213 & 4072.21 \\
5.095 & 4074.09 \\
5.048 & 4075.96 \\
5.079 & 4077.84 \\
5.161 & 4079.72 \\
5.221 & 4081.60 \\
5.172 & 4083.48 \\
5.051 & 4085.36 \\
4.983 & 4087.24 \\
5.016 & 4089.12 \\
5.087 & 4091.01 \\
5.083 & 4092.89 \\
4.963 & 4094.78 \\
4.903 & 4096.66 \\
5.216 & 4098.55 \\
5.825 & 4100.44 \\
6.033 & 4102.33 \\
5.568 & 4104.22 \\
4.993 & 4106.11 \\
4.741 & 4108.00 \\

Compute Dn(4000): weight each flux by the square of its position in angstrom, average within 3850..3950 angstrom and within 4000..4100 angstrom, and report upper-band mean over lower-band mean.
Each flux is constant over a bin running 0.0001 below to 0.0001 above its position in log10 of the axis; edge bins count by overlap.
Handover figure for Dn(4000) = 1.1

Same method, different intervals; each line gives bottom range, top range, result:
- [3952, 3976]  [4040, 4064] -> 1.20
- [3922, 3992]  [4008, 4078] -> 1.11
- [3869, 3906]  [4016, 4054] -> 1.18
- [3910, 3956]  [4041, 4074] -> 1.13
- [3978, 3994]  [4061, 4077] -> 1.09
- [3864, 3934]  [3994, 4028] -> 1.16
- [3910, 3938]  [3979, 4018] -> 1.10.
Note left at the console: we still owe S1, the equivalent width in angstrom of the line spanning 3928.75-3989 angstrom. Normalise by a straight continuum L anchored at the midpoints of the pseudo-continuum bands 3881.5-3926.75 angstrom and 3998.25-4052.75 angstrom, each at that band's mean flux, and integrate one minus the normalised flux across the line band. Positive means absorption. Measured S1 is 1.7 angstrom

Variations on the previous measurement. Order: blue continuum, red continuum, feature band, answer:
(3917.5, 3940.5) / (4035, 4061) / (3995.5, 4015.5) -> -0.8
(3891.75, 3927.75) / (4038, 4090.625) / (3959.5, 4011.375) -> 1.2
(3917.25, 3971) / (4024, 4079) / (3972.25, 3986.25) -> 0.7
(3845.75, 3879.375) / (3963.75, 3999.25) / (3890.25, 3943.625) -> 1.5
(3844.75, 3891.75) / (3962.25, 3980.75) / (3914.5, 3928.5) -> -0.9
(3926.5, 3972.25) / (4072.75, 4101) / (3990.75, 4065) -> -4.5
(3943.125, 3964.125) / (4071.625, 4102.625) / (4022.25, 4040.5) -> 0.5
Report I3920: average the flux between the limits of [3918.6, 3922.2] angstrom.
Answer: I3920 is 5.28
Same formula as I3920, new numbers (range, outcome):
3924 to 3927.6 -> 5.22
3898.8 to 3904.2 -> 4.82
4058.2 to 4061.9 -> 5.49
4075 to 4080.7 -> 5.1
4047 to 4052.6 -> 5.62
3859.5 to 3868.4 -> 5.4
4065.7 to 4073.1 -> 5.33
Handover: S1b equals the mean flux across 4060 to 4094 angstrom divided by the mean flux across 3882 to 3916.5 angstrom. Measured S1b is 1.1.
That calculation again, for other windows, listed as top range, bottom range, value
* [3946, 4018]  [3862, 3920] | 1.03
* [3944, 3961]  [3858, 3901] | 1.08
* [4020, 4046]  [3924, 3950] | 1.01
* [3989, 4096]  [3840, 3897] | 1.05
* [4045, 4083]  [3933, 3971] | 1.07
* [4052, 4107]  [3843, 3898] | 1.05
